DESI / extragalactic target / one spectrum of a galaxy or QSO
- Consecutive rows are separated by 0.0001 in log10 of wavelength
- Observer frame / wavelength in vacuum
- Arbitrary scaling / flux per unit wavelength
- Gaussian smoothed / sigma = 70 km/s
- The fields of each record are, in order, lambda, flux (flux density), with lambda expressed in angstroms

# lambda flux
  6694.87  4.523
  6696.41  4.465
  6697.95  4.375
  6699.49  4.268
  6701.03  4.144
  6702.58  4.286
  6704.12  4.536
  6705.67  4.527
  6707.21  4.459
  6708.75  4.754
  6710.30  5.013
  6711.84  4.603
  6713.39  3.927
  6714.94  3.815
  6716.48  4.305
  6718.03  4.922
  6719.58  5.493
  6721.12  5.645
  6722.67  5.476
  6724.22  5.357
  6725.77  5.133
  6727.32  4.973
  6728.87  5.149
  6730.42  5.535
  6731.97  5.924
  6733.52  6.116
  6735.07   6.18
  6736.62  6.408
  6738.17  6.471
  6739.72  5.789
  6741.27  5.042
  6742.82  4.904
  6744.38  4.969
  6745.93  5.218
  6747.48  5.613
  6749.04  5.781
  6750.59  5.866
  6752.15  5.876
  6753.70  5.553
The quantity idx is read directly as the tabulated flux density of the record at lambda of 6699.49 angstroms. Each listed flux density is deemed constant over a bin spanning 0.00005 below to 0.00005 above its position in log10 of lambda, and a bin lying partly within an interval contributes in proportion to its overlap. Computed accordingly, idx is 4.268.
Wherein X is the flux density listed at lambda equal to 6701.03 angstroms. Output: 4.144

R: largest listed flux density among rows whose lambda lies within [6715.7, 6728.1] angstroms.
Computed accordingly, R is 5.645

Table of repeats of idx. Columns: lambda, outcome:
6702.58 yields 4.286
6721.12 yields 5.645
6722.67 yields 5.476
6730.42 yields 5.535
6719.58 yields 5.493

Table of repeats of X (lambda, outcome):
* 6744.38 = 4.969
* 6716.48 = 4.305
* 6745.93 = 5.218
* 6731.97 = 5.924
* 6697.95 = 4.375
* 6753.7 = 5.553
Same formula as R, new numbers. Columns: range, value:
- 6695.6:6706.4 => 4.536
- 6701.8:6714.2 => 5.013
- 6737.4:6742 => 6.471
